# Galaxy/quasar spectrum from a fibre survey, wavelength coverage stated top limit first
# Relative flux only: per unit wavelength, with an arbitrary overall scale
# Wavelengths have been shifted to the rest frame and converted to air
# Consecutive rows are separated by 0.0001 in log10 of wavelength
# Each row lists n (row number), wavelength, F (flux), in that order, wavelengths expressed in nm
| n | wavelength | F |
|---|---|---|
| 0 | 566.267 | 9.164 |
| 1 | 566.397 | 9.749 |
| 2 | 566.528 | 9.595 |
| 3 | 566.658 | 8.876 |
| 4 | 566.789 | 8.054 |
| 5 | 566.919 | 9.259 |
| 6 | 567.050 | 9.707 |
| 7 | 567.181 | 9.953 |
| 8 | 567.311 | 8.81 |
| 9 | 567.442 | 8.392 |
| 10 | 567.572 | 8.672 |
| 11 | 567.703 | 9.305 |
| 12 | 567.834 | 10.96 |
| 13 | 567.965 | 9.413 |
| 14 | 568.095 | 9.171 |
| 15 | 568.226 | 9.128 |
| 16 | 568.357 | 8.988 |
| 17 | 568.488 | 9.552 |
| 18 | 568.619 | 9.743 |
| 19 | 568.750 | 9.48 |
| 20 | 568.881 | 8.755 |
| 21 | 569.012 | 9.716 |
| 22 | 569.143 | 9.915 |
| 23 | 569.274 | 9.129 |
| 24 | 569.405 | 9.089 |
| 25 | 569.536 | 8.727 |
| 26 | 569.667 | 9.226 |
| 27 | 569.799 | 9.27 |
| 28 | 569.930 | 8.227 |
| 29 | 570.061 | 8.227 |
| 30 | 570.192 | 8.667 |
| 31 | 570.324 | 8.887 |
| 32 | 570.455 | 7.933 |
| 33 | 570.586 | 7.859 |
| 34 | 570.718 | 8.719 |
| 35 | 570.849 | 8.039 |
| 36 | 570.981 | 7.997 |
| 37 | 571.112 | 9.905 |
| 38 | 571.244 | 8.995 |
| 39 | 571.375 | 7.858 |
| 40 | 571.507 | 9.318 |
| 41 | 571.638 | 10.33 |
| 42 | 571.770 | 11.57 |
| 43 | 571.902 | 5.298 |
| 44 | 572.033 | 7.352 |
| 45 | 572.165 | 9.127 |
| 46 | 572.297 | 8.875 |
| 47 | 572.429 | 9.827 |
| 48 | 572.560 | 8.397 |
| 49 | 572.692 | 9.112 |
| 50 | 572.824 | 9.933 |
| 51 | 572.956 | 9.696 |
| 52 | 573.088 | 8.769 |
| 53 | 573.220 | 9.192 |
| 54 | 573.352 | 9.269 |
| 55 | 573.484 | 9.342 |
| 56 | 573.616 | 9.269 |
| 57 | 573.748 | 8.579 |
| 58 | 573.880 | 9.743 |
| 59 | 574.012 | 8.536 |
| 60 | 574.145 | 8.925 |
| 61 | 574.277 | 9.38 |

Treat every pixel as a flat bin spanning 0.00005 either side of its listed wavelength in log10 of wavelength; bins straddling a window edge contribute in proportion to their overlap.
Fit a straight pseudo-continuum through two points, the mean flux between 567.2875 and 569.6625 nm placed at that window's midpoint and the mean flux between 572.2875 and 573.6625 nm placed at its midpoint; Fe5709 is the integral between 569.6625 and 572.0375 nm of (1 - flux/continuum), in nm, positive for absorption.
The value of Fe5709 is 0.164 nm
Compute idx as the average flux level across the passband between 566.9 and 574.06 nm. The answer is 9.04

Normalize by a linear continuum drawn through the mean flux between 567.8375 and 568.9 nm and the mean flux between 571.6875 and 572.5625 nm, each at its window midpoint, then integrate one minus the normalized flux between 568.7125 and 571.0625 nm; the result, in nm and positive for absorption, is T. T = 0.09 nm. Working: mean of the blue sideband 9.4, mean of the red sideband 8.69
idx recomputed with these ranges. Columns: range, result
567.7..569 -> 9.47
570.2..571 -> 8.28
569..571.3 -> 8.78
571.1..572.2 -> 8.8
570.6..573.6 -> 8.94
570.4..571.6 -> 8.56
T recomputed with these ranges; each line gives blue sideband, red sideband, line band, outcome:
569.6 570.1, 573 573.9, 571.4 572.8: 0.01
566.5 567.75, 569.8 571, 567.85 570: -0.15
